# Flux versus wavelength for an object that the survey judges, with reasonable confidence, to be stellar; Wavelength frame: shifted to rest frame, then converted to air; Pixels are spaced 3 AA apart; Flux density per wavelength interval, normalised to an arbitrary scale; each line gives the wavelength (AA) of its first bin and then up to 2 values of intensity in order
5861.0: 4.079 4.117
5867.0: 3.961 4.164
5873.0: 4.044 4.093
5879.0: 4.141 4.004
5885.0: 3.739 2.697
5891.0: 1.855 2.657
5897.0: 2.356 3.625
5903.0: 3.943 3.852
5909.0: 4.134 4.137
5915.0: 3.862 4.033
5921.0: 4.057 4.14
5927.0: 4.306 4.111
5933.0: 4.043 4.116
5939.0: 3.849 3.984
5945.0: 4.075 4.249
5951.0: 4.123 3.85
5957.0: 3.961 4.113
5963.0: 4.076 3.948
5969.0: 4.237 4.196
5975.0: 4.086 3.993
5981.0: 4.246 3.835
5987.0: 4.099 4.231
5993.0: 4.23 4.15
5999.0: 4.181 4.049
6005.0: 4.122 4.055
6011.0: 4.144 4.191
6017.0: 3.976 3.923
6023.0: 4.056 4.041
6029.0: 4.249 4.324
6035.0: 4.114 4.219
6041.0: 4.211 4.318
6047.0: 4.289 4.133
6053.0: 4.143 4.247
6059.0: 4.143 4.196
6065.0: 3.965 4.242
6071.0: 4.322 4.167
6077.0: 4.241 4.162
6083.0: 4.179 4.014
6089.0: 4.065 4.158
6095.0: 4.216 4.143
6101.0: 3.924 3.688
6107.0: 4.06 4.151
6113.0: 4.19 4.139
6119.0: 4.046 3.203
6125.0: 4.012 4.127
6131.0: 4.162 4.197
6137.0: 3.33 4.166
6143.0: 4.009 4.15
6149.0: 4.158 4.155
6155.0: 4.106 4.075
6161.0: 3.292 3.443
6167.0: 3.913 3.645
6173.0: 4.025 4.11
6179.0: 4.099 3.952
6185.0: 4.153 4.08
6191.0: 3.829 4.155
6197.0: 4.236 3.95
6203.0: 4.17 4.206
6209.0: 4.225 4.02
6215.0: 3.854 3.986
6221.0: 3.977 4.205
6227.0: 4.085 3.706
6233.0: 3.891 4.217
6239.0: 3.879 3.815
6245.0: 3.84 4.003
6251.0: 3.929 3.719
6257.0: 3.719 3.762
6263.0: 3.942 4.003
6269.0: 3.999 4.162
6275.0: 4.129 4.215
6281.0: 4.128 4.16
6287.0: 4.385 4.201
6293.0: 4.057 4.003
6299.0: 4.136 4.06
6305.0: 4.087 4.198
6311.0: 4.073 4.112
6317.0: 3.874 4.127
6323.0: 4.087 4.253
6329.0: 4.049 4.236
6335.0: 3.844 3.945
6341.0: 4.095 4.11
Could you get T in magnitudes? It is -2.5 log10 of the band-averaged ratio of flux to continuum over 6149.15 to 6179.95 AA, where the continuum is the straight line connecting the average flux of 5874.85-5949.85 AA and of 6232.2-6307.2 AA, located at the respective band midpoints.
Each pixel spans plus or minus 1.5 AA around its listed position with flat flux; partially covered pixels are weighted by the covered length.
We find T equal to 0.01 mag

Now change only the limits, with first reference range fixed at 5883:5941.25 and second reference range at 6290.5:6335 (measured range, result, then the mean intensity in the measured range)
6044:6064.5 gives -0.10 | 4.19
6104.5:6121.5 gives -0.04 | 4.04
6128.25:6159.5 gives -0.04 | 4.05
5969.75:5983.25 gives -0.11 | 4.12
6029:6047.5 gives -0.12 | 4.24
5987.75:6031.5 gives -0.10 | 4.12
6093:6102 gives -0.07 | 4.11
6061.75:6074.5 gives -0.09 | 4.18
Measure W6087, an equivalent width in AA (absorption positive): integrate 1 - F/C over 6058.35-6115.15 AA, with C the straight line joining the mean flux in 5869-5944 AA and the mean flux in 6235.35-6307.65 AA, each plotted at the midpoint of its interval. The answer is -3.3 AA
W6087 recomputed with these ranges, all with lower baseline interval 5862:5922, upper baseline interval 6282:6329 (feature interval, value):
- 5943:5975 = -2.87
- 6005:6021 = -1.11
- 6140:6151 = -0.47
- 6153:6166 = 0.69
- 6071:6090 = -1.36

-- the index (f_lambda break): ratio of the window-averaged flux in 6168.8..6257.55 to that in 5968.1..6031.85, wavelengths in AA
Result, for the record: 1.0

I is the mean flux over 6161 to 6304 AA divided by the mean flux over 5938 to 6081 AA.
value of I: 1.0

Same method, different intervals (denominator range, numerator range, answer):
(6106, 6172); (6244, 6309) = 1.02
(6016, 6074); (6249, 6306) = 0.97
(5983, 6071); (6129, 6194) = 0.96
